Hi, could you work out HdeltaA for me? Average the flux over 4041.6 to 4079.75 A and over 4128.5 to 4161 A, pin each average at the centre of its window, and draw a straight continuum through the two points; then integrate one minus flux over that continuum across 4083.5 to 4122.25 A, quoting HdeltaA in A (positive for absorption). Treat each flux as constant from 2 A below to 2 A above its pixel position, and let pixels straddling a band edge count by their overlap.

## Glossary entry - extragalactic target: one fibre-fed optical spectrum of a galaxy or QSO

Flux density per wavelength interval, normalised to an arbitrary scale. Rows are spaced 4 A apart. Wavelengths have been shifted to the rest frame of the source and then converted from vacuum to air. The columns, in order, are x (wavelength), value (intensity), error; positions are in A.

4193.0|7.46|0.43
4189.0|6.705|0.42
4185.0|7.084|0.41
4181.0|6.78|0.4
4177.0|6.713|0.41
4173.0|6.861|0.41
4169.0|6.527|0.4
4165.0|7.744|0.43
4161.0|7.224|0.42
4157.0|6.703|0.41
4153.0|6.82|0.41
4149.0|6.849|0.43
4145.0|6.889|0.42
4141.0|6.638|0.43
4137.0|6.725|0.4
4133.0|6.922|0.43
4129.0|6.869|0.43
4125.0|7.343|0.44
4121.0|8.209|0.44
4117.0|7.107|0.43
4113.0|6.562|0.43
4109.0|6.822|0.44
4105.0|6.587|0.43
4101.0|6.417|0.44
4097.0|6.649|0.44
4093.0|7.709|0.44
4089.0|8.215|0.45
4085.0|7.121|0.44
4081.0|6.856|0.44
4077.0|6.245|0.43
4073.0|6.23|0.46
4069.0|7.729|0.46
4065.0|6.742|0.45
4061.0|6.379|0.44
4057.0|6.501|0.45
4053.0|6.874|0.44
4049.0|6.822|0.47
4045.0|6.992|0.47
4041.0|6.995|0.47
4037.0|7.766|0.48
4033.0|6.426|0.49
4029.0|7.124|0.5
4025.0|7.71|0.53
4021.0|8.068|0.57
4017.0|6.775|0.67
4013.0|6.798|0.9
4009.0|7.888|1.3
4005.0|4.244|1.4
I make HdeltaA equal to -1.9 A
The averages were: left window 6.74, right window 6.82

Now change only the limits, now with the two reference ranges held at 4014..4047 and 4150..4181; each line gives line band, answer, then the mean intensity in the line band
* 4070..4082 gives 1.0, 6.52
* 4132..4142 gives 0.3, 6.76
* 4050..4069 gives 1.1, 6.75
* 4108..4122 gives -0.2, 7.13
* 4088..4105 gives -0.1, 7.11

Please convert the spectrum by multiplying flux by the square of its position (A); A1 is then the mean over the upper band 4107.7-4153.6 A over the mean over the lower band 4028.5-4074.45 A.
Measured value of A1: 1.06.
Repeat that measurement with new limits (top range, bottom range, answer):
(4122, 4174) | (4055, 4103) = 1.04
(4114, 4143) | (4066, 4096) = 1.02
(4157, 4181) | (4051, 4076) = 1.09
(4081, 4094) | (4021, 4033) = 1.06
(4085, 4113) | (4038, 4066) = 1.06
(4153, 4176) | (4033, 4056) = 1.06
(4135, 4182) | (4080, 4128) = 0.99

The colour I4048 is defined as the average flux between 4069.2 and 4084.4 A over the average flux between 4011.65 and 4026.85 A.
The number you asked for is 0.9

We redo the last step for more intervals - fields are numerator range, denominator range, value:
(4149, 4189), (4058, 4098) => 0.99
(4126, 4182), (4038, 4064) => 1.01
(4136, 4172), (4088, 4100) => 0.94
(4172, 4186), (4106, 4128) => 0.96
